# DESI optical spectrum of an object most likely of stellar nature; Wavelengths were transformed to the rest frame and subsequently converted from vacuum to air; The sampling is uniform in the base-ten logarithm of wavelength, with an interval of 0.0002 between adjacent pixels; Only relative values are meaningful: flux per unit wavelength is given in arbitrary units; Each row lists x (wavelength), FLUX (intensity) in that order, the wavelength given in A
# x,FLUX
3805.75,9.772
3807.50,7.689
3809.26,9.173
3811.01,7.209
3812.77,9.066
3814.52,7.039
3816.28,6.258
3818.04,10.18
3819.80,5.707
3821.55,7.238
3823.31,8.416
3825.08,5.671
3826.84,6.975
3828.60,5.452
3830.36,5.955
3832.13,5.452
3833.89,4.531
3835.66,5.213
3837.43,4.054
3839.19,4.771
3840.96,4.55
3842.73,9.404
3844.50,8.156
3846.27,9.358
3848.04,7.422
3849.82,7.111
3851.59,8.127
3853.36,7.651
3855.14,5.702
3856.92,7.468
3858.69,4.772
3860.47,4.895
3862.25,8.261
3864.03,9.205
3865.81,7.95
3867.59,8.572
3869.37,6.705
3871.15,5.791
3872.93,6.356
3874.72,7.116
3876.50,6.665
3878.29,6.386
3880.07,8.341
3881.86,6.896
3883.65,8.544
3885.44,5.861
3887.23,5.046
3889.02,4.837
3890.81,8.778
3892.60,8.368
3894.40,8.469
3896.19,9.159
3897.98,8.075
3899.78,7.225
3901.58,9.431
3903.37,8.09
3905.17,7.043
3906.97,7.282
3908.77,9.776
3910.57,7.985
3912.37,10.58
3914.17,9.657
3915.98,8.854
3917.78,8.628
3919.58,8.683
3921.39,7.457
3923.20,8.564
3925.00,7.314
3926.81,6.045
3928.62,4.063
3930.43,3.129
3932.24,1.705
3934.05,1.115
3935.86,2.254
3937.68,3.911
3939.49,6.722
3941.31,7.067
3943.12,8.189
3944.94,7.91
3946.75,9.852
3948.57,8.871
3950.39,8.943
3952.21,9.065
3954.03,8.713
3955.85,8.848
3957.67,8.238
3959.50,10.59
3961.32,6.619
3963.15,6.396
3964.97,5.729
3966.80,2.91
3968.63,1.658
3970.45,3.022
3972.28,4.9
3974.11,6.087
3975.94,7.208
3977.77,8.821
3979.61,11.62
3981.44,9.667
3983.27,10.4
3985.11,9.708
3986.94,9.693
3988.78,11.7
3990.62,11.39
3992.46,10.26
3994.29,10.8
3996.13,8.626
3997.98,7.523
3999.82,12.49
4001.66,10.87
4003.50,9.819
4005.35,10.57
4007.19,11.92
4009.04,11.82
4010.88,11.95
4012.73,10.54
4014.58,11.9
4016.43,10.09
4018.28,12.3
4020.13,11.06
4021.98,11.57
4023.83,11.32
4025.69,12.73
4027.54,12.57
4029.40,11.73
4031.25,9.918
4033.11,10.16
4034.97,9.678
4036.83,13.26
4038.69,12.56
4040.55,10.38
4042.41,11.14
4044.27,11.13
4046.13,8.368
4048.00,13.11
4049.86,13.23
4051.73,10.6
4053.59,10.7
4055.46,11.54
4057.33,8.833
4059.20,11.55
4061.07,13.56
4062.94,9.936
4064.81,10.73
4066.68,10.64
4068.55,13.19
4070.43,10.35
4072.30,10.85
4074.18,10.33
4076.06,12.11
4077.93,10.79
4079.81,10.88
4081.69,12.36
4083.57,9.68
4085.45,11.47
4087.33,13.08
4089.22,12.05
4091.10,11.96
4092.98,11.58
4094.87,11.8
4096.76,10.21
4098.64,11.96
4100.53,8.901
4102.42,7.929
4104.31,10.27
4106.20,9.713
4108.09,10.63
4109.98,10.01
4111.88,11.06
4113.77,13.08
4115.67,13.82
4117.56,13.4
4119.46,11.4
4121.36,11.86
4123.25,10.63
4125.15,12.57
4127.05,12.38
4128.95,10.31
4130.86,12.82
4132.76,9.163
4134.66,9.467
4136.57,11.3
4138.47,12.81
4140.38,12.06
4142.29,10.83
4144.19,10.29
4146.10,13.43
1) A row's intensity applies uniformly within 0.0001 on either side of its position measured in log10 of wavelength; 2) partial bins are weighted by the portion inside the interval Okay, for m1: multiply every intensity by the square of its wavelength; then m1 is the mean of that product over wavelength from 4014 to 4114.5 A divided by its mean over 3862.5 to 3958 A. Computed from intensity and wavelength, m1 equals 1.6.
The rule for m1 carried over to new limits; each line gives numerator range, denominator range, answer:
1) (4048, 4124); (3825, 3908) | 1.80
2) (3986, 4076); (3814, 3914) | 1.68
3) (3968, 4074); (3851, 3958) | 1.53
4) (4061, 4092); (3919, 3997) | 1.64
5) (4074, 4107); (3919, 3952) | 1.89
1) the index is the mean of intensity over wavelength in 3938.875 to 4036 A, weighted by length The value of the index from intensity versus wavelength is 9.32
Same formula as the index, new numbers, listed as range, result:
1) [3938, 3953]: 8.15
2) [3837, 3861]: 6.75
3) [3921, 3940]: 4.64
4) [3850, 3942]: 6.99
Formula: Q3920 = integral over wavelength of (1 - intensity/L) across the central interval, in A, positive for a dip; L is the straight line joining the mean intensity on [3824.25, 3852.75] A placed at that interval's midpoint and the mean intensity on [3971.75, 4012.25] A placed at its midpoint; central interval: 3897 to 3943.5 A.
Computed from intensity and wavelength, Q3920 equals 7.7 A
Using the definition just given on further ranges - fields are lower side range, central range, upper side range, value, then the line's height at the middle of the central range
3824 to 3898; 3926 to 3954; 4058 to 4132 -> 8.0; 8.36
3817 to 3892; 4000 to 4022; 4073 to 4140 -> -3.8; 9.57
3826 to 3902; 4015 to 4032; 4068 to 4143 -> -3.0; 9.8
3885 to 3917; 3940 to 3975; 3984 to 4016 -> 9.1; 9.55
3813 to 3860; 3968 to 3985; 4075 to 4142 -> 3.4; 9.04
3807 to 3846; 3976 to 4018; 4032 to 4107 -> -3.1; 9.78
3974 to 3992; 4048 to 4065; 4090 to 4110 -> -1.8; 10.2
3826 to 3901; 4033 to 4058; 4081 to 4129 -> -2.1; 10.2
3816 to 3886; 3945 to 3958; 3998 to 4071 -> 0.5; 9.25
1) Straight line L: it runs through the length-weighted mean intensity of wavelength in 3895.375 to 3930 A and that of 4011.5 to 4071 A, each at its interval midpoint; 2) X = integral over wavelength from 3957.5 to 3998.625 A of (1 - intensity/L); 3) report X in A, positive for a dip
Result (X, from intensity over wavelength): 7.4 A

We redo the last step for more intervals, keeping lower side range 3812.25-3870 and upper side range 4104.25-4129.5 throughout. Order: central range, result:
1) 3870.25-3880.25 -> 1.1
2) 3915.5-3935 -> 5.6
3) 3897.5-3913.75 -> -0.9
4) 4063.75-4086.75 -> -0.6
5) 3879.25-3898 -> 0.6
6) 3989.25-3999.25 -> -0.4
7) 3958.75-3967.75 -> 2.6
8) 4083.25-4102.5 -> 0.0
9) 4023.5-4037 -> -1.6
